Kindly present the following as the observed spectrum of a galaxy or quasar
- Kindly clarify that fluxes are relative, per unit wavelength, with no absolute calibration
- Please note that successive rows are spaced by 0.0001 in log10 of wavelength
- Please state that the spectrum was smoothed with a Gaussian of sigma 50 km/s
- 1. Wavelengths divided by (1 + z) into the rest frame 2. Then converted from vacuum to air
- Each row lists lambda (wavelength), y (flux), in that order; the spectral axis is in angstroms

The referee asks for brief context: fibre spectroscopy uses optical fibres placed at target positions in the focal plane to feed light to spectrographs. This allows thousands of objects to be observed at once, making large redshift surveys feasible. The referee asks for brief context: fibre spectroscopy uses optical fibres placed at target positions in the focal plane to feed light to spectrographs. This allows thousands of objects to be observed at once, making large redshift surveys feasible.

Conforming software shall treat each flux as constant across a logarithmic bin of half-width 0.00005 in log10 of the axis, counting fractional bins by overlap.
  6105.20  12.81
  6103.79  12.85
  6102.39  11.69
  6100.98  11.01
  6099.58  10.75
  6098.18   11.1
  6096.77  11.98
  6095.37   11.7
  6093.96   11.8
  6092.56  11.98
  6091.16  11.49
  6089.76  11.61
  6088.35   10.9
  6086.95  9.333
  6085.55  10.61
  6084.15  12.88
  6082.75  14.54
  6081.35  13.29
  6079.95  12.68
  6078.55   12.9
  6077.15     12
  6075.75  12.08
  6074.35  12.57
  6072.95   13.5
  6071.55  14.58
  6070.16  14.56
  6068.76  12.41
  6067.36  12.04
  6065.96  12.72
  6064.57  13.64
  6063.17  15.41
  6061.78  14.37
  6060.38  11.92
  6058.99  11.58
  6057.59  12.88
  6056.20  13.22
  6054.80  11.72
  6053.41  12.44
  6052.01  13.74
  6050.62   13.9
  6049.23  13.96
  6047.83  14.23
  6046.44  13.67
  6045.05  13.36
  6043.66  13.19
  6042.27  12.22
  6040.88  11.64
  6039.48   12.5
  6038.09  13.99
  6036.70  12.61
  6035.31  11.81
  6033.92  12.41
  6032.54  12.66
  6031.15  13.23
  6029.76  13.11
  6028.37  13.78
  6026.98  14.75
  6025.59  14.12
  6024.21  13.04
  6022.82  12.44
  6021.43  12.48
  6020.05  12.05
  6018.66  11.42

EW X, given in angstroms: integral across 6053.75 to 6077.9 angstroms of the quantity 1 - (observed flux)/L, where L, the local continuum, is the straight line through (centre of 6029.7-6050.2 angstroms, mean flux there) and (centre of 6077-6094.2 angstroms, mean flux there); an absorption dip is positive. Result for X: -1.1 angstroms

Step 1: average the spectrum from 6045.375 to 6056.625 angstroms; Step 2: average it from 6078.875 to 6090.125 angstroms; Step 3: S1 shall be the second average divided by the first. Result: 0.90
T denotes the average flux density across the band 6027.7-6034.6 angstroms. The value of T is 13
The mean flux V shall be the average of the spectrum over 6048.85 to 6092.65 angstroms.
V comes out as 12.7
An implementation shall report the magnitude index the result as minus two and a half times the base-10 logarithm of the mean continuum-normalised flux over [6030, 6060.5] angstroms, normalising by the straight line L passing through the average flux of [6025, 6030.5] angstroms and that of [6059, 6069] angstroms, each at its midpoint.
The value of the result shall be 0.05 mag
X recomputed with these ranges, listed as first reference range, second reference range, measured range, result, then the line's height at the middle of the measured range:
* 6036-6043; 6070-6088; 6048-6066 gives -0.9 angstroms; 12.6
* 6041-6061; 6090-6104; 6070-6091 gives -0.6 angstroms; 12.1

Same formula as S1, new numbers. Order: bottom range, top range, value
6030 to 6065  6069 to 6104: 0.93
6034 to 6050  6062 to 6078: 1.02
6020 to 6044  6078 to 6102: 0.91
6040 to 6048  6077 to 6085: 1.01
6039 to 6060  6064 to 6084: 1.01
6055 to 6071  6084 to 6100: 0.86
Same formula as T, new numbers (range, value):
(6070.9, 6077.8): 12.9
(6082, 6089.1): 11.7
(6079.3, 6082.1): 13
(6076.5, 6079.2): 12.4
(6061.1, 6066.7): 14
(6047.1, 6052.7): 14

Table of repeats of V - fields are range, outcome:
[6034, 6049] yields 12.9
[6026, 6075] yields 13.2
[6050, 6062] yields 12.8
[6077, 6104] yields 11.8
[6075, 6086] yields 12.7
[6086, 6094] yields 11.1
